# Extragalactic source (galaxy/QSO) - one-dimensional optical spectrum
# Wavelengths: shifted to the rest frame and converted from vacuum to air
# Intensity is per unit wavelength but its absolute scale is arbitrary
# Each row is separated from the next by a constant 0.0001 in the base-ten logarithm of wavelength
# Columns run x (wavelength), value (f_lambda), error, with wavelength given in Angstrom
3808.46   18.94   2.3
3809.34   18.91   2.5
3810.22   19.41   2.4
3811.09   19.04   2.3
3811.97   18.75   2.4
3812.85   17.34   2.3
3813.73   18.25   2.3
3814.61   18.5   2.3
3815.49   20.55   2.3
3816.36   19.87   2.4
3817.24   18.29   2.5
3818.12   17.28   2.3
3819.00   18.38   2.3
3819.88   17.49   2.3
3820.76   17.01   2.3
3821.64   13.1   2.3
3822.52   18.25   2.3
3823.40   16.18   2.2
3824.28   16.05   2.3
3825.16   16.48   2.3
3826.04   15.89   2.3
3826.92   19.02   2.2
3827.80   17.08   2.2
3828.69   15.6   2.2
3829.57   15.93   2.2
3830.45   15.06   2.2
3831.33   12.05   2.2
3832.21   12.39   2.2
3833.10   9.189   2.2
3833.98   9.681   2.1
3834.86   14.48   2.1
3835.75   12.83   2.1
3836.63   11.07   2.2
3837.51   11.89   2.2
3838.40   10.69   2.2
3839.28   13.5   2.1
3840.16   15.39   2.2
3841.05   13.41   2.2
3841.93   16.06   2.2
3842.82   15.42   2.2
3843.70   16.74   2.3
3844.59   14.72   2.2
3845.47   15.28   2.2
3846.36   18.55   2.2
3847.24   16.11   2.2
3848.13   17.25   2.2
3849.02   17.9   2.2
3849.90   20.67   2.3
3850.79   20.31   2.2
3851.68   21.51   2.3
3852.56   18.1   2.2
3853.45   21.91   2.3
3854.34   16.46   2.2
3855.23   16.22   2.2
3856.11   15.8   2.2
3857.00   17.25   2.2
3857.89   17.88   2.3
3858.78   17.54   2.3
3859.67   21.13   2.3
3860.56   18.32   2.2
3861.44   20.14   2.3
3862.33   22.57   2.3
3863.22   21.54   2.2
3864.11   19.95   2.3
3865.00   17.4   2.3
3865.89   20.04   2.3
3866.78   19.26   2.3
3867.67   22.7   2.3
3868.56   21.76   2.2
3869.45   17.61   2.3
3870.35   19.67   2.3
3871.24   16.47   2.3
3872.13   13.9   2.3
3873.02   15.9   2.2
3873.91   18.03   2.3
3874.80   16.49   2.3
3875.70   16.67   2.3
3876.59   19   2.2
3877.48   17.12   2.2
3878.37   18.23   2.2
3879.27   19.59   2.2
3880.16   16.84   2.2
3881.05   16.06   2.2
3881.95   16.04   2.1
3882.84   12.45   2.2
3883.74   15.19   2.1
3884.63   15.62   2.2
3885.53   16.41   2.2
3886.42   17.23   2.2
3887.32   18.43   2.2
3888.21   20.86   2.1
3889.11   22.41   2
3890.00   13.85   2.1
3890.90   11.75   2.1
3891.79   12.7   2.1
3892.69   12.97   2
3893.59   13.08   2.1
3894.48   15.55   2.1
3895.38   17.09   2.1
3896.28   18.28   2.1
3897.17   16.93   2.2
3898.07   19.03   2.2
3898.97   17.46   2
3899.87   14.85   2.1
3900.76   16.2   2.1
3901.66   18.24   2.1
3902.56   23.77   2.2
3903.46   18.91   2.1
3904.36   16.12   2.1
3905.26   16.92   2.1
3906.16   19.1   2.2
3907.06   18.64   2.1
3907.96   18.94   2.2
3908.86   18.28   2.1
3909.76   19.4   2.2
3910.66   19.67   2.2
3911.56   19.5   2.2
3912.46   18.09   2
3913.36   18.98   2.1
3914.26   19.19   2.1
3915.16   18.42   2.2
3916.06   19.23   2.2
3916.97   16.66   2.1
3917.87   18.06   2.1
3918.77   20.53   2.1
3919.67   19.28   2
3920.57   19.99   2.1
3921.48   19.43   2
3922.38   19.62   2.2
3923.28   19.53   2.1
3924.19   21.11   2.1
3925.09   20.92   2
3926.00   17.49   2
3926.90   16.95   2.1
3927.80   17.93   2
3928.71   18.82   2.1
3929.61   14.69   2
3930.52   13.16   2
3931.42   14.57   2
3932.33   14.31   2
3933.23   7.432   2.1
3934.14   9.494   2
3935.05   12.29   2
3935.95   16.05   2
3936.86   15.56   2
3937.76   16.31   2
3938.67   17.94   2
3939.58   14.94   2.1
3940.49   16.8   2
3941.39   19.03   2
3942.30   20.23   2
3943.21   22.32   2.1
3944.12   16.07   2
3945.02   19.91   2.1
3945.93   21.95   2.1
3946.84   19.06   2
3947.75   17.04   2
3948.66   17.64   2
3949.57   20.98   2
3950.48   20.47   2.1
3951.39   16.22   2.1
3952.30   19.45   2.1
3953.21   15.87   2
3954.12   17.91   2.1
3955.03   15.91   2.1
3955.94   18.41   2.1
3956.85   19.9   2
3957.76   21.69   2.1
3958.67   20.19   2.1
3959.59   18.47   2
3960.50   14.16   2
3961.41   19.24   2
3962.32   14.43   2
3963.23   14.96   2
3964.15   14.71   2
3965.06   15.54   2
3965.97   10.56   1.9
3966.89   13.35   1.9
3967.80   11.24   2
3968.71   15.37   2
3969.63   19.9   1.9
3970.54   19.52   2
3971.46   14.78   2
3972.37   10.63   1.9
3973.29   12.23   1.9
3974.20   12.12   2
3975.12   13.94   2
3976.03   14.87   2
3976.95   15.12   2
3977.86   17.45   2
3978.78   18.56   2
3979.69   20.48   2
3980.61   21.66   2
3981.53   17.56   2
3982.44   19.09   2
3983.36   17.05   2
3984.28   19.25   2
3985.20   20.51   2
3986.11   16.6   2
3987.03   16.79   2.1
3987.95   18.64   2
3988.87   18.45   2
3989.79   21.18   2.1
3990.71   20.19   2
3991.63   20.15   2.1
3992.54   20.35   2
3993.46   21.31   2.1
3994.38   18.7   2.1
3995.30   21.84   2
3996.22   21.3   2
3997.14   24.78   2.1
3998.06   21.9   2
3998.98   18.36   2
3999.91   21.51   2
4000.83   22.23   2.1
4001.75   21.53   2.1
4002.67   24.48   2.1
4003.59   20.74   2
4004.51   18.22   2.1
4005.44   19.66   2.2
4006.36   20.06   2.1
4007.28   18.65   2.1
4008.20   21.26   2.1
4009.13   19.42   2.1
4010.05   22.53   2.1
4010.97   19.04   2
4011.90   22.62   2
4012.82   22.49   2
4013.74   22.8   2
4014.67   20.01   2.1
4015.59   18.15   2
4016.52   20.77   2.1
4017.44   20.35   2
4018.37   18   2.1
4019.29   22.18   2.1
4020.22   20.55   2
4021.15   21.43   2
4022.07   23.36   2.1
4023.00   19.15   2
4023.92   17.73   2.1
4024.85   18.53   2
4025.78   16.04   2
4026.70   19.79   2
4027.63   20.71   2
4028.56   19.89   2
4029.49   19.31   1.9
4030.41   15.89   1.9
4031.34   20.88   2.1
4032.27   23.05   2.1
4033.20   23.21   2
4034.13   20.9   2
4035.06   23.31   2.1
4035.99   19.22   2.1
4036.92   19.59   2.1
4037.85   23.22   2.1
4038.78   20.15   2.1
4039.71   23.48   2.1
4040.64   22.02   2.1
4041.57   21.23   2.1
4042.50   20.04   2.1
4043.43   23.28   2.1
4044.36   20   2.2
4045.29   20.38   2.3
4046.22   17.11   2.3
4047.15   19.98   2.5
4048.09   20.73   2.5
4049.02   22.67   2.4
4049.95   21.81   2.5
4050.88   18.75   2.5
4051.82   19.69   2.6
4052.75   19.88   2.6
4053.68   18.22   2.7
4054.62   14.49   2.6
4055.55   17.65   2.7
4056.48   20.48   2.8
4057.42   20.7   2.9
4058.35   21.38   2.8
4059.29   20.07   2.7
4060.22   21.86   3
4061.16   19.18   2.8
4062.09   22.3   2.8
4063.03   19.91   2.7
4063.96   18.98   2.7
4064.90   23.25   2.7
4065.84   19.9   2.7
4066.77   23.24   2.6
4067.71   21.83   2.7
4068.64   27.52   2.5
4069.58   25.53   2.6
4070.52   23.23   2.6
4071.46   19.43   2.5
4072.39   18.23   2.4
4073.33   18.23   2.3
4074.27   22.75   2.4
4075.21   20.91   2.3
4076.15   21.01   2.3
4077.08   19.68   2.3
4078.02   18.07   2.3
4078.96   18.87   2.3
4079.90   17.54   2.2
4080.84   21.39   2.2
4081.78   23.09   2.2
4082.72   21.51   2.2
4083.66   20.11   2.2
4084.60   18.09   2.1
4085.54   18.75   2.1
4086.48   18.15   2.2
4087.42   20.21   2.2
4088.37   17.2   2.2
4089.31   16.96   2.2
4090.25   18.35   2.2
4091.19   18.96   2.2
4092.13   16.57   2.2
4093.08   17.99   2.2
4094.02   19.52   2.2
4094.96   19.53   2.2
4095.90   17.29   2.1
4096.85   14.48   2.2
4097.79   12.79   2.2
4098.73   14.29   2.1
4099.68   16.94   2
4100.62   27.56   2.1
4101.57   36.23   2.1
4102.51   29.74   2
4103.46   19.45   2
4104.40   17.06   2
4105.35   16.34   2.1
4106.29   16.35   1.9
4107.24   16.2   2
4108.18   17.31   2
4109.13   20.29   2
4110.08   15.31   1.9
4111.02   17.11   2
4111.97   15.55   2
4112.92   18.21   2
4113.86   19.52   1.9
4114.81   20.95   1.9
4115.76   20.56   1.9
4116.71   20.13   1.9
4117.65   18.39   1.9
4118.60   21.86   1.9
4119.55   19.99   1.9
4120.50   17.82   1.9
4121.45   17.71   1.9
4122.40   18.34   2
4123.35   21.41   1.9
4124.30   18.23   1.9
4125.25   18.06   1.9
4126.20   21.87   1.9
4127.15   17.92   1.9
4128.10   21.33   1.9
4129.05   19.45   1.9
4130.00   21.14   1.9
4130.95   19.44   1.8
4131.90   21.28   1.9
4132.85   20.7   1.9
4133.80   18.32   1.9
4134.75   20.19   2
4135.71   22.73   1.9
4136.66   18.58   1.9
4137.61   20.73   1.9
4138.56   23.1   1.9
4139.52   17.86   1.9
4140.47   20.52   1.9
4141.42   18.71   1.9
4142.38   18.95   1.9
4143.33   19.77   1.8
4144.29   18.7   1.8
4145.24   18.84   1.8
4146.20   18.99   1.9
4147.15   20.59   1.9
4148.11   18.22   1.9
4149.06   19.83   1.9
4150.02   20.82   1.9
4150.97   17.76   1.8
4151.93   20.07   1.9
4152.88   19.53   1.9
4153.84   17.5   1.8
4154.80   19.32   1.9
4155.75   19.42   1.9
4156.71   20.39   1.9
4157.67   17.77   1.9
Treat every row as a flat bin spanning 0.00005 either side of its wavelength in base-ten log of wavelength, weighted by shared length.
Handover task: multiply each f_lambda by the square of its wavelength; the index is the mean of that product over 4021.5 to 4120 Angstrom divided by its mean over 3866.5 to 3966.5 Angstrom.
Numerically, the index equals 1.2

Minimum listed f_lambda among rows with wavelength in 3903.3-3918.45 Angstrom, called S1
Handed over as 16.12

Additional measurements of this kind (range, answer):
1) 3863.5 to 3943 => 7.432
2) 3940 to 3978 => 10.56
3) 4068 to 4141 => 12.79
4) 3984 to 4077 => 14.49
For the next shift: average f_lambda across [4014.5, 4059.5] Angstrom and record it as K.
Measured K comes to 20.2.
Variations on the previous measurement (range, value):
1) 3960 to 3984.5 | 15.8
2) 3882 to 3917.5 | 17.3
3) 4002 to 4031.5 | 20.2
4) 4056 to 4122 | 19.8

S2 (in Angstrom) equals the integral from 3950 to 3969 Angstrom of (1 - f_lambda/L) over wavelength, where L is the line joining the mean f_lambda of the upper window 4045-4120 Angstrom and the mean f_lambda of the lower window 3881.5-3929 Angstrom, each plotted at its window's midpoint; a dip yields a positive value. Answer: 1.9 Angstrom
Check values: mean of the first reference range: 17.8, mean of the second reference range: 19.8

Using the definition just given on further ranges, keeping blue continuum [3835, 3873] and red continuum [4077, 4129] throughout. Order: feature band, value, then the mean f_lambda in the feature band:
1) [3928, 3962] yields 1.7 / 17.1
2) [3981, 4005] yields -2.3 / 20.1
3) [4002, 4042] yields -4.3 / 20.6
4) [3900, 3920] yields -1.0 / 18.7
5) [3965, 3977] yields 2.7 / 14.1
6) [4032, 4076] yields -4.9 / 20.9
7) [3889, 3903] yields 1.1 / 16.4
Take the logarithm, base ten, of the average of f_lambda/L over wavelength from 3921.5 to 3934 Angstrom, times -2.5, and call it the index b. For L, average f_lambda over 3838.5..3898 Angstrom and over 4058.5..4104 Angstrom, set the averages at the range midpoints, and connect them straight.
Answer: 0.10 mag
